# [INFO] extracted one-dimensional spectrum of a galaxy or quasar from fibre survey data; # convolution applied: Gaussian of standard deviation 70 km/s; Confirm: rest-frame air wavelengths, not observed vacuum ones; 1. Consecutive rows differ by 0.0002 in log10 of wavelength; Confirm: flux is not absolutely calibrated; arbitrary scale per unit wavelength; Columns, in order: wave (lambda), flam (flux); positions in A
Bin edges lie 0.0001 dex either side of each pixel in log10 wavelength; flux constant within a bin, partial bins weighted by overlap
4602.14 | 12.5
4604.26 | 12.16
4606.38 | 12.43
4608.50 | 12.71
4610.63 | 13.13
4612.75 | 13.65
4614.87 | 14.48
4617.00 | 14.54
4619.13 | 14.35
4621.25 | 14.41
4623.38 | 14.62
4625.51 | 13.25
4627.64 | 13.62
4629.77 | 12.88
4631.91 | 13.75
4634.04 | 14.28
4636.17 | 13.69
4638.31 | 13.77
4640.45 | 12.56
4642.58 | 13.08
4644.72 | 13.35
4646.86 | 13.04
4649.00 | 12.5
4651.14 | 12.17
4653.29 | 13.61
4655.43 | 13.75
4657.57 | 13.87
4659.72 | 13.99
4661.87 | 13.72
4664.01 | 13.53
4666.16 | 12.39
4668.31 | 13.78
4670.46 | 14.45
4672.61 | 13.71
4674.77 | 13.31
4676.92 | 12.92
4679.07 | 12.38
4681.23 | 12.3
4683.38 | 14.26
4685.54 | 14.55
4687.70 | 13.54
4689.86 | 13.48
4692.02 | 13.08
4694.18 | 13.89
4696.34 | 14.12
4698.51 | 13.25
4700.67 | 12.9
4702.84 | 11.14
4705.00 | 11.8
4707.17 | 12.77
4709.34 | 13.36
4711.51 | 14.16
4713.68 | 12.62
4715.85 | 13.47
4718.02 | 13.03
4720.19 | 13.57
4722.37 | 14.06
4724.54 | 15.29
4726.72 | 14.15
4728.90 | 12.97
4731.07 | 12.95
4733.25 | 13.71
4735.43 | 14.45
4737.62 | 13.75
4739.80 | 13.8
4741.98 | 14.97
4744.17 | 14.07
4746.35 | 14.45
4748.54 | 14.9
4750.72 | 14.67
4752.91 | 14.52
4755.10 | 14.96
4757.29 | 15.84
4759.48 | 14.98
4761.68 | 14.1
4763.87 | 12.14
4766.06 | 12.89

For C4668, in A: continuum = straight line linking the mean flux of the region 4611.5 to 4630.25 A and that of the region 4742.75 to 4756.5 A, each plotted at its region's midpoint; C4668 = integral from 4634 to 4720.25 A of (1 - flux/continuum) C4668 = 6.04 A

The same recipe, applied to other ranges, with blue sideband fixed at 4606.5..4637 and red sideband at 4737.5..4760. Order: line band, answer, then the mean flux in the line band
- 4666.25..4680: 0.7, 13.4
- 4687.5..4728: 2.9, 13.3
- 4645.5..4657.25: 0.8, 13.1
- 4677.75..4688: 0.6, 13.4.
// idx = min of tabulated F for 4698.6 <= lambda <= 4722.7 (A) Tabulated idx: 11.14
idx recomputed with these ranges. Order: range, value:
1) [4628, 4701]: 12.17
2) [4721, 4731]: 12.97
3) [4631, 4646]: 12.56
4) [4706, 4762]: 12.62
